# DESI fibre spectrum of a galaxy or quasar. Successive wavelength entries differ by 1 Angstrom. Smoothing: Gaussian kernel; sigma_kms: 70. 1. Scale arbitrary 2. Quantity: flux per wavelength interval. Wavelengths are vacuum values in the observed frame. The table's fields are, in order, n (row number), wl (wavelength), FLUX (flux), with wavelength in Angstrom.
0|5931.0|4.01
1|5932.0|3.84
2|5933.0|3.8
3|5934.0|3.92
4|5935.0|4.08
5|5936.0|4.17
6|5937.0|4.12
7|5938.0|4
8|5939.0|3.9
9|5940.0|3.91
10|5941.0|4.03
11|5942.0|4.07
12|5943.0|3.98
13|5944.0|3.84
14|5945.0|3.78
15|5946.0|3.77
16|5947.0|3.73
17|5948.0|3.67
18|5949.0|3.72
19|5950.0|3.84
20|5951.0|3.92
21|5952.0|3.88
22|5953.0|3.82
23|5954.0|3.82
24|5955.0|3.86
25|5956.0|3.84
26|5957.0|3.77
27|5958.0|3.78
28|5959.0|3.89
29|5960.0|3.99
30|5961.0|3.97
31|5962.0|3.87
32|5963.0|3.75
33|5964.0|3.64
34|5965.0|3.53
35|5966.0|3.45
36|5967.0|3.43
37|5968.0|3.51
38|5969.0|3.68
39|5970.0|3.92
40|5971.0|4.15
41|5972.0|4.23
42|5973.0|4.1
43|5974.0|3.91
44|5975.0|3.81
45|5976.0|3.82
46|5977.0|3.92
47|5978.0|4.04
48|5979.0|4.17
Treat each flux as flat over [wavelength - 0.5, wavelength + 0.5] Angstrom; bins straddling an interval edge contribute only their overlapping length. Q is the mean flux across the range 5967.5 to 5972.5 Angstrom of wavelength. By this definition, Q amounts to 3.9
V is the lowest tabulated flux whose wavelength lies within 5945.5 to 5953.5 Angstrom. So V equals 3.67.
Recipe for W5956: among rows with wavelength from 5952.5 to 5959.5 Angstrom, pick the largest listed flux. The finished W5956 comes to 3.89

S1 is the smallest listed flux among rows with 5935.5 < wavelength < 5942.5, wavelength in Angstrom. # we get 3.9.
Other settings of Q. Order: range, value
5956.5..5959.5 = 3.81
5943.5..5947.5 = 3.78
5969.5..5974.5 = 4.06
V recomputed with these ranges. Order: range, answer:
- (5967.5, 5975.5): 3.51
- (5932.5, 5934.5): 3.8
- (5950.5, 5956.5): 3.82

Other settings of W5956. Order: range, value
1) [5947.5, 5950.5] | 3.84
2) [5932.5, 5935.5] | 4.08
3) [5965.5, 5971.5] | 4.15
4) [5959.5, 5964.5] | 3.99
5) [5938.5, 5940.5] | 3.91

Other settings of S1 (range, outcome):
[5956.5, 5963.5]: 3.75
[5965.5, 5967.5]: 3.43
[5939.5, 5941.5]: 3.91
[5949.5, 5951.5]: 3.84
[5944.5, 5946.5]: 3.77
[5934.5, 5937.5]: 4.08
